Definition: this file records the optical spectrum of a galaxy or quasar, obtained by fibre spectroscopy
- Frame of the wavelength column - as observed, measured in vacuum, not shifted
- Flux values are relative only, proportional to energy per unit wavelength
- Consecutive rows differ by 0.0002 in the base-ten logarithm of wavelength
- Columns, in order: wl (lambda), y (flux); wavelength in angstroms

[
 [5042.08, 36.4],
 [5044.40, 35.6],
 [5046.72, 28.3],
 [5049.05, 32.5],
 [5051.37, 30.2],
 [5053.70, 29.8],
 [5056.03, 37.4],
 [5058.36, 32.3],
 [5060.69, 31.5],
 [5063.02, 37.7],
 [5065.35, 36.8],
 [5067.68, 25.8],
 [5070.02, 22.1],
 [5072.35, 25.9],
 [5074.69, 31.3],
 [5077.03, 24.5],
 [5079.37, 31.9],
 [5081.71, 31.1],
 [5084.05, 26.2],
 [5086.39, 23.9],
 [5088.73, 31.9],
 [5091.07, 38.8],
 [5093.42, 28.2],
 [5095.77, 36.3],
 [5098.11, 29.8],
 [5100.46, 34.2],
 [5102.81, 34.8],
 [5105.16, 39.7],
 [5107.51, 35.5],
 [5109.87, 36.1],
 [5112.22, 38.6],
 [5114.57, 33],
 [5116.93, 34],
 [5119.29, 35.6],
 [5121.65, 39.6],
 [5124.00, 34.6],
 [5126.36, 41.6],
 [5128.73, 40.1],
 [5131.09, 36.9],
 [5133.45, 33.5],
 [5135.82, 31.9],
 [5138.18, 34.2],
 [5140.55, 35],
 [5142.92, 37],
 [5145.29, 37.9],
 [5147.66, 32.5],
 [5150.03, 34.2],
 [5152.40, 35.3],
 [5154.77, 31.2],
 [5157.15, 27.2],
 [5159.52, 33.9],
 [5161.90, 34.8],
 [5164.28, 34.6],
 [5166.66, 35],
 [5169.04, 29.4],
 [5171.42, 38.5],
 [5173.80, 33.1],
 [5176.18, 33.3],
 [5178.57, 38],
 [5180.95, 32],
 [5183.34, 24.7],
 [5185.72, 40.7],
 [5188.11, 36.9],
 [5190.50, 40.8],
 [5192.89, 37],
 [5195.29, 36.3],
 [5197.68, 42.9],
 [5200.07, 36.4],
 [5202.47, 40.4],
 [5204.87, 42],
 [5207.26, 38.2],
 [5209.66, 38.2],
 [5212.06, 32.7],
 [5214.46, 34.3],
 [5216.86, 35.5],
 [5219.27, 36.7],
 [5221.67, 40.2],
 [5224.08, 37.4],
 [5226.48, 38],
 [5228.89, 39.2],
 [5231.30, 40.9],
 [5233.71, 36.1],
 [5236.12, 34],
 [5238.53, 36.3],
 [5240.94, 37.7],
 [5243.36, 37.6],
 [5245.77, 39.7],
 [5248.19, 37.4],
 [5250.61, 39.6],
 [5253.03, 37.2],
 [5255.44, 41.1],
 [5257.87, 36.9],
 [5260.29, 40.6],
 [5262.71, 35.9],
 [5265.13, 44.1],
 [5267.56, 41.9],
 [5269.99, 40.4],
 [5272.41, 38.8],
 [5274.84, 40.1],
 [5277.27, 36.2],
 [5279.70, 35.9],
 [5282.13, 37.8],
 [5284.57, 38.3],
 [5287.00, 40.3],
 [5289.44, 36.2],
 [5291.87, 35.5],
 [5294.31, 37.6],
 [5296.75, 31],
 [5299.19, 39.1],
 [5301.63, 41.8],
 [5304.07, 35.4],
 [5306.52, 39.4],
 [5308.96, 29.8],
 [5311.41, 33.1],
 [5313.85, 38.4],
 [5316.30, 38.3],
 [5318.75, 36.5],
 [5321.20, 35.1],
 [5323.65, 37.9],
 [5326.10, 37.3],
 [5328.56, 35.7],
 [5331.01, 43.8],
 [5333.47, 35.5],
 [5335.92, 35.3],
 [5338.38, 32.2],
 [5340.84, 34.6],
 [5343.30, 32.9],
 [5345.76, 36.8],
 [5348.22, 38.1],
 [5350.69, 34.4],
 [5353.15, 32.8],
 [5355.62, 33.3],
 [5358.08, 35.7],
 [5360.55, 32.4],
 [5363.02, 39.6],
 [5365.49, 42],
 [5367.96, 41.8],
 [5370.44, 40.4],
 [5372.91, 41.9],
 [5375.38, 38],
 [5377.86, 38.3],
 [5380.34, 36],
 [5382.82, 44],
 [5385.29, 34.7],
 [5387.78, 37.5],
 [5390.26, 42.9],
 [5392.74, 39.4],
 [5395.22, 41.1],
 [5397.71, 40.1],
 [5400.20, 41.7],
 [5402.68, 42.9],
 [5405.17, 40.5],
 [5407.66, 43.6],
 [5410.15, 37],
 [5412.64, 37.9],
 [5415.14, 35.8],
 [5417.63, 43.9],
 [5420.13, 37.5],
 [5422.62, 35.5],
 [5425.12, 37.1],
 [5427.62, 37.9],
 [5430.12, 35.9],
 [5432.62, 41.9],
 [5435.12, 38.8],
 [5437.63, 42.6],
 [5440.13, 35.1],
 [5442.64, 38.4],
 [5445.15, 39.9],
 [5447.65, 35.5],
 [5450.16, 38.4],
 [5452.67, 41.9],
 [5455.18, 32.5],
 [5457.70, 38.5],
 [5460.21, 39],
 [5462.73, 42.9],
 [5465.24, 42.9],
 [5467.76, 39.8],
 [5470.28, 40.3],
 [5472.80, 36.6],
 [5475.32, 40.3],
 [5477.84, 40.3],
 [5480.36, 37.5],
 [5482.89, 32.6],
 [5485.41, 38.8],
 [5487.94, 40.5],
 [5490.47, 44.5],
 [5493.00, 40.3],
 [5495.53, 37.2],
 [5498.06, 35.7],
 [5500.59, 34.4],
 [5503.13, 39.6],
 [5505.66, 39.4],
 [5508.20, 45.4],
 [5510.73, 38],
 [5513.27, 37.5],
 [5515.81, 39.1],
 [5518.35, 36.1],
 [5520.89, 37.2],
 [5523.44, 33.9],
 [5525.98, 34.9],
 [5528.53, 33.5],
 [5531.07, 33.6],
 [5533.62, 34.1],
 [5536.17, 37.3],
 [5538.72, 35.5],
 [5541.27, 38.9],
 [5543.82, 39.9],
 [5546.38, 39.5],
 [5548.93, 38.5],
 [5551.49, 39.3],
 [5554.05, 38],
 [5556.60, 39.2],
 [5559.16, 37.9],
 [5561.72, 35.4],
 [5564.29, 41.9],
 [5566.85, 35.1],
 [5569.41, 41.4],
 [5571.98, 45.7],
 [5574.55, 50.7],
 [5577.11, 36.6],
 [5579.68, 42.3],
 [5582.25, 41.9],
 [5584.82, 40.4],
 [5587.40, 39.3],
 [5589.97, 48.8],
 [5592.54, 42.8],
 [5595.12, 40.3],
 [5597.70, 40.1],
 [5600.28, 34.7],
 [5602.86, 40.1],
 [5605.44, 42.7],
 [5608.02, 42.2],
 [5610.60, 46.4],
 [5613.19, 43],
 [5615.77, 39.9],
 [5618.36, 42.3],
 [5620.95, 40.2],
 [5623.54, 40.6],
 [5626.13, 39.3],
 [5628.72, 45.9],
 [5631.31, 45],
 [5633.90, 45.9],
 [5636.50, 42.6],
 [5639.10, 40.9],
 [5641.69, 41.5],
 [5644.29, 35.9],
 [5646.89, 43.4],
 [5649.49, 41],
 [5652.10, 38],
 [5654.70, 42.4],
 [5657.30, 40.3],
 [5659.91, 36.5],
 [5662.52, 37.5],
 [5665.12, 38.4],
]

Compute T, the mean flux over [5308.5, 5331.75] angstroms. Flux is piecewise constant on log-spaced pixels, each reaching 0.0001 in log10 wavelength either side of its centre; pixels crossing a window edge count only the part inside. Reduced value 36.7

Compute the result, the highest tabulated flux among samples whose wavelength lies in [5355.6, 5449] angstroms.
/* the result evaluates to 44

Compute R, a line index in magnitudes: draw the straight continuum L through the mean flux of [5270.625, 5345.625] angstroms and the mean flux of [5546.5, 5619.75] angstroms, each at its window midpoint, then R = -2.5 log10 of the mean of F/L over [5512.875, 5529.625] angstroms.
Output 0.11 mag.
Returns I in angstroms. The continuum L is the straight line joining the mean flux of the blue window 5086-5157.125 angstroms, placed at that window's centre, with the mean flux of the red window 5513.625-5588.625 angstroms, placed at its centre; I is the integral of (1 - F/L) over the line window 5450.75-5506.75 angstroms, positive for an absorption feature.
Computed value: -1.45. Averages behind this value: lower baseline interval 34.9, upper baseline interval 38.5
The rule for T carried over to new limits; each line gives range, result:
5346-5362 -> 34.7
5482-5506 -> 38.3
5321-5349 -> 36.3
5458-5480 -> 40.1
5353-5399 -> 38.7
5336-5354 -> 34.6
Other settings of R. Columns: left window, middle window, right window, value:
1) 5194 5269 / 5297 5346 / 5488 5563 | 0.052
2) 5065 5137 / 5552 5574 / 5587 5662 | 0.020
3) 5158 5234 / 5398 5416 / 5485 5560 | -0.073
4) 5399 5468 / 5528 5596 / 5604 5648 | 0.042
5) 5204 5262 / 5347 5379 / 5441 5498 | 0.024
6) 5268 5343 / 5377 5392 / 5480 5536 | -0.052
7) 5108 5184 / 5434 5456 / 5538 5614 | 0.017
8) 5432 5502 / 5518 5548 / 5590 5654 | 0.107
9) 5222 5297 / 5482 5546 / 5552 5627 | 0.077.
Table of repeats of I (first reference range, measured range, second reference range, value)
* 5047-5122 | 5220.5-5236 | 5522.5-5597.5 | -1.77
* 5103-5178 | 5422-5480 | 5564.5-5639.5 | 1.36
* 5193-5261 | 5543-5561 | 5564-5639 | 1.17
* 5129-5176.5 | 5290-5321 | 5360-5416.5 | 1.16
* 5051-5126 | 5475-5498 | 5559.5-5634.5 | 0.47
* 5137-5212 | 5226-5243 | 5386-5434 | -0.44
